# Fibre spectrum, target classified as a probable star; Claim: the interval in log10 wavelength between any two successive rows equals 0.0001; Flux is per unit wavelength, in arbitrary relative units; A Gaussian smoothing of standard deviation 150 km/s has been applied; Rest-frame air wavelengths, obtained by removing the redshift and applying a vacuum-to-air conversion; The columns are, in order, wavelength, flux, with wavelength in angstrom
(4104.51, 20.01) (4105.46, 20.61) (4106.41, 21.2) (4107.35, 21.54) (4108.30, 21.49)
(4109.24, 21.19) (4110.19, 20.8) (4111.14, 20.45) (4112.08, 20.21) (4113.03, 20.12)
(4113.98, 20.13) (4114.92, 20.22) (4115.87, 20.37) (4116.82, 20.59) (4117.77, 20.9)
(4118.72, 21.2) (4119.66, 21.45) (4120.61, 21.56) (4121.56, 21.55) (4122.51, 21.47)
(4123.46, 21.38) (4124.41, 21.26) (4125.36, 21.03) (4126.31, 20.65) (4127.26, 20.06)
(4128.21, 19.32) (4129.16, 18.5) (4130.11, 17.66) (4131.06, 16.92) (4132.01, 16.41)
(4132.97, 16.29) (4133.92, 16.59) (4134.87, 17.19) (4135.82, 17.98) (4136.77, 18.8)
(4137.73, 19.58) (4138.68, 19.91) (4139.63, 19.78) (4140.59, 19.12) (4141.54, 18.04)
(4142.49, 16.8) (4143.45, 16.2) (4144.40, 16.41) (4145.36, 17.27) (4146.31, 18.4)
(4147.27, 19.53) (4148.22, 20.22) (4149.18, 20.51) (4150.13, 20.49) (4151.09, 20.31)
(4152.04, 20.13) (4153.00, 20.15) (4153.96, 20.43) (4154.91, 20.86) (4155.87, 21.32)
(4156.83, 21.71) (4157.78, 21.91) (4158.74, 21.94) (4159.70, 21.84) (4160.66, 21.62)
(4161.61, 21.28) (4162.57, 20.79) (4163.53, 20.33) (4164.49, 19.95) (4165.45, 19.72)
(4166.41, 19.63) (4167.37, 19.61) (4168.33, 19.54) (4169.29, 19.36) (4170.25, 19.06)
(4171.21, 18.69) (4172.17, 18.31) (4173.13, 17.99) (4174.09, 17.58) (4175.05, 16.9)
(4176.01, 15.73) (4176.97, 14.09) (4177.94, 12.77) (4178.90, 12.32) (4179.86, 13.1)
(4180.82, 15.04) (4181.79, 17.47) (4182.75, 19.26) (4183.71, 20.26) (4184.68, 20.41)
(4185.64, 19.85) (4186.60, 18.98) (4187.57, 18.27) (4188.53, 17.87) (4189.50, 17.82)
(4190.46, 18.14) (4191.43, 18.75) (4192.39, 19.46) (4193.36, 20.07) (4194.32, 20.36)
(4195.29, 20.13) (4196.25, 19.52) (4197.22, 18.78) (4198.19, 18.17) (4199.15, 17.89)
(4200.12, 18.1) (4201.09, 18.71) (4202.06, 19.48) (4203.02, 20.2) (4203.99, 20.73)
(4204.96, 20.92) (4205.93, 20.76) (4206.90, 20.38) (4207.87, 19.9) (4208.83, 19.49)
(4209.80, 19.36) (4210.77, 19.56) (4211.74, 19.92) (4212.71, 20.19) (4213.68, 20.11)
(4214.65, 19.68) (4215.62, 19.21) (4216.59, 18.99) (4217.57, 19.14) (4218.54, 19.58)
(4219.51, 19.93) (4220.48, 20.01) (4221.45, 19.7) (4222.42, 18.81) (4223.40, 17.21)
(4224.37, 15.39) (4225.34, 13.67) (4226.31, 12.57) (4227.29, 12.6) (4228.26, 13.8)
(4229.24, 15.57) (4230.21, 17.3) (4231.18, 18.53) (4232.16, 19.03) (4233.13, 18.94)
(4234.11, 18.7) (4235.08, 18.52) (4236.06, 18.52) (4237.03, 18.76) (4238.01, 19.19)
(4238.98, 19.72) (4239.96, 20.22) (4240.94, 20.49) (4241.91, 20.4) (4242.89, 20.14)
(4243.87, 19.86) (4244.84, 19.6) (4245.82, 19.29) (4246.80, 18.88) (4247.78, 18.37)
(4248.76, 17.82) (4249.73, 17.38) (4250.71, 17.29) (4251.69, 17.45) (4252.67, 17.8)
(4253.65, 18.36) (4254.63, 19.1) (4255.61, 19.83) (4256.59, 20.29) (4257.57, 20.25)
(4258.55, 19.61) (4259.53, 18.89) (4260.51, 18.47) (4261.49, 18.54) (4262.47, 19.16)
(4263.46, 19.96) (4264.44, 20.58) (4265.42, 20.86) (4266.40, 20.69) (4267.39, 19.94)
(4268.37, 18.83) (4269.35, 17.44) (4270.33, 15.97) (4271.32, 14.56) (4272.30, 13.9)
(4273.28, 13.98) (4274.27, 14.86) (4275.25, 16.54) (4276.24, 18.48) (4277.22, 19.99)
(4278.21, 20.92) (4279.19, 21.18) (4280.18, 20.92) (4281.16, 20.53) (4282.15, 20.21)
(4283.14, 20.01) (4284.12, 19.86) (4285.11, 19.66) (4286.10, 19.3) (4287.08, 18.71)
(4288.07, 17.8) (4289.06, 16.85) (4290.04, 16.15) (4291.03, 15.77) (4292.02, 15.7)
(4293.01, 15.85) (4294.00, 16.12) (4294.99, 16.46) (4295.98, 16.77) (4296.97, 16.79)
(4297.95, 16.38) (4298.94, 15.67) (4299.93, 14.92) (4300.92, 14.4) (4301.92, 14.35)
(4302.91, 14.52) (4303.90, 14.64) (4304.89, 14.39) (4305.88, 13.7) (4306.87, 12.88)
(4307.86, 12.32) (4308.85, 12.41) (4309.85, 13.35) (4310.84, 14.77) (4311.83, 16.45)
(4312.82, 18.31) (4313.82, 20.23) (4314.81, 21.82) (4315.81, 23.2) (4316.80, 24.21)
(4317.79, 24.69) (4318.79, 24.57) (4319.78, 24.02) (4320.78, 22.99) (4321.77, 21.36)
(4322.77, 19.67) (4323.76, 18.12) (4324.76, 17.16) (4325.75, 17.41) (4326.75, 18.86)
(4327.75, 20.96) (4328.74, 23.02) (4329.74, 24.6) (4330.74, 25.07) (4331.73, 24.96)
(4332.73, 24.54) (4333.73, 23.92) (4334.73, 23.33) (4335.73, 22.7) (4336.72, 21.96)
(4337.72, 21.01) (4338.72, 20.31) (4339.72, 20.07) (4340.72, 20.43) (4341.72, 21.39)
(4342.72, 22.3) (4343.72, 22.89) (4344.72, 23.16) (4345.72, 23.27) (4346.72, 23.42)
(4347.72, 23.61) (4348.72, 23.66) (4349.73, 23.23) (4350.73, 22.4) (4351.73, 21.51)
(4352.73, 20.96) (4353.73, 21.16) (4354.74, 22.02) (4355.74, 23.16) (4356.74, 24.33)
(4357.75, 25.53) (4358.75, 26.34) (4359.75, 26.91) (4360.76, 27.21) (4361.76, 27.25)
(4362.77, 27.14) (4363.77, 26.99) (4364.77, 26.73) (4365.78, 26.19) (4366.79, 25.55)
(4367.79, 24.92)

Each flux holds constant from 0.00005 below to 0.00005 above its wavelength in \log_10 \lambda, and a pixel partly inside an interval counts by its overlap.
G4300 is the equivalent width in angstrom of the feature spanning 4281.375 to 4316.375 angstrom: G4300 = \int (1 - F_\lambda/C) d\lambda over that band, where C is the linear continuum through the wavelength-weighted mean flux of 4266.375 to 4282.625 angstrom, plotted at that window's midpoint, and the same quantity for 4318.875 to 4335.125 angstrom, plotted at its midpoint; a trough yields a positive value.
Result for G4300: 5.6 angstrom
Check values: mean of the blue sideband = 18.1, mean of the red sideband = 21.9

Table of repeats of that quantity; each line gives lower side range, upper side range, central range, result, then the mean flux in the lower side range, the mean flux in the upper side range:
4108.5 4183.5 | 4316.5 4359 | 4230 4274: 4.8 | 19.2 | 22.4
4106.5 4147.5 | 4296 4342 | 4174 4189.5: 2.0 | 19.5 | 19.3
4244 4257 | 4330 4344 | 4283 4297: 2.0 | 18.6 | 22.5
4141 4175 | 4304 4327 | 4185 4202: 0.4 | 19.6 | 18.5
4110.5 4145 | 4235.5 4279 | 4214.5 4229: 1.2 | 19.3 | 18.7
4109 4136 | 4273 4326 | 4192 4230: 0.3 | 19.8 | 17.8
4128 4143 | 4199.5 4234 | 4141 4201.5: -2.0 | 18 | 18.5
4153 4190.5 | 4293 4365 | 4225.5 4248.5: 1.7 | 18.8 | 20.7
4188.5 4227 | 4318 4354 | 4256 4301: 5.7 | 18.9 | 22.1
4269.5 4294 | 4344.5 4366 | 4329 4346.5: 0.0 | 17.8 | 24.4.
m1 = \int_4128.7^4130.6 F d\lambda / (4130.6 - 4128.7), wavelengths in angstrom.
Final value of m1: 18.1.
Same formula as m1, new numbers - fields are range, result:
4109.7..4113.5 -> 20.4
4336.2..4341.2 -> 20.8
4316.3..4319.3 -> 24.5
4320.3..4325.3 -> 19.9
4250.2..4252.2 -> 17.3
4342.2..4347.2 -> 23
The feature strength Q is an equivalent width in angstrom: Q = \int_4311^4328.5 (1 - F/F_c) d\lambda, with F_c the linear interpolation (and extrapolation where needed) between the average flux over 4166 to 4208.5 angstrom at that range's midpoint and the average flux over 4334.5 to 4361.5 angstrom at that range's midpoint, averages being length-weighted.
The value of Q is 1.11 angstrom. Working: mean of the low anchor 18.4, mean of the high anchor 22.9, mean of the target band 20.7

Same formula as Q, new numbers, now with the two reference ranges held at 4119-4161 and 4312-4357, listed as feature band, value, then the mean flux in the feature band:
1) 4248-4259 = 1.25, 18.6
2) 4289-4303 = 3.76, 15.8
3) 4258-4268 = 0.70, 19.7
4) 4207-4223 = 0.72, 19.6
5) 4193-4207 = 0.52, 19.6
